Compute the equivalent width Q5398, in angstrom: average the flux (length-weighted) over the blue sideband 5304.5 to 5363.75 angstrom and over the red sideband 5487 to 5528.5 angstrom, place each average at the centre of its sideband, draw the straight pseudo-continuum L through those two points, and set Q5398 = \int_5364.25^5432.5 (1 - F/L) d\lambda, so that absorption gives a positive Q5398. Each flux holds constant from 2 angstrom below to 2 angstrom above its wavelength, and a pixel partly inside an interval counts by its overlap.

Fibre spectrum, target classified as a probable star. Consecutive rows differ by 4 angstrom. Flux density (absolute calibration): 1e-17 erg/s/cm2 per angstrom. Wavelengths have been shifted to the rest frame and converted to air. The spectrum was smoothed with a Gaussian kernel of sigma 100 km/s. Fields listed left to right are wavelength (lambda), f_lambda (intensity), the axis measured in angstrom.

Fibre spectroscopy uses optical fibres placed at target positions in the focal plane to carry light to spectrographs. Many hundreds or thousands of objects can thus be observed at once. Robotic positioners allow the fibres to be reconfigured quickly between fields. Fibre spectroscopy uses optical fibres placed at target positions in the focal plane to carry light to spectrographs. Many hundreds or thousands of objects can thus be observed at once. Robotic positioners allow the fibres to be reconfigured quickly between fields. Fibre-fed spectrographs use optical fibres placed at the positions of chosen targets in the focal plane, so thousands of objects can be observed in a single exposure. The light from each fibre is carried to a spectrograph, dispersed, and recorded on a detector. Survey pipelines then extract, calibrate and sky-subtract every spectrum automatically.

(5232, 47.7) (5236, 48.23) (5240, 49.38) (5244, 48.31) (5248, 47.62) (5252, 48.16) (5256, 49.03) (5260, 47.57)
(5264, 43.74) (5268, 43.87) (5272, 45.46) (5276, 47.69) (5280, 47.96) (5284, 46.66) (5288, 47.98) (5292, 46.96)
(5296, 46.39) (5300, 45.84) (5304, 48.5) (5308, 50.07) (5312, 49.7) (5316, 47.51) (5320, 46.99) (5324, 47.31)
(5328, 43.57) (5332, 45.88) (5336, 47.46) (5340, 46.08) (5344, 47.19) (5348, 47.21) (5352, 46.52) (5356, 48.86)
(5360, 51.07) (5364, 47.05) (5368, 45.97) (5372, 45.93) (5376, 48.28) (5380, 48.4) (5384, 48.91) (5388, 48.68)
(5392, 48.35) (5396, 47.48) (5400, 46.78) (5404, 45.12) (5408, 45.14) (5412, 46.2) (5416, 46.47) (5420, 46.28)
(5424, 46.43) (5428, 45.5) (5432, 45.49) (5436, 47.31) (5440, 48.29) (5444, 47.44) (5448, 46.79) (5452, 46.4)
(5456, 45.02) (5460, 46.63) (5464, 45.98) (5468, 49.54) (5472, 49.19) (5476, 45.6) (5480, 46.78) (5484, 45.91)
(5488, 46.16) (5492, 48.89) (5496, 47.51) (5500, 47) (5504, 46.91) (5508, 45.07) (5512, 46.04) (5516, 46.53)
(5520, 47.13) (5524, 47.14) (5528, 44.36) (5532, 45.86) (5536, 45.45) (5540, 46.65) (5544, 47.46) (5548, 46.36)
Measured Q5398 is 0.6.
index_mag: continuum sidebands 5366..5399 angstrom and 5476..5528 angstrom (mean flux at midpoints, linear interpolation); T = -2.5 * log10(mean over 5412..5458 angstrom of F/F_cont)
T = 0.02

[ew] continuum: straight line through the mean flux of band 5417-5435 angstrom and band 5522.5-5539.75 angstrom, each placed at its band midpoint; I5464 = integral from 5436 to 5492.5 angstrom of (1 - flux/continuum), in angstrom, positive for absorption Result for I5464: -1.32 angstrom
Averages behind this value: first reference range 46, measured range 47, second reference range 45.8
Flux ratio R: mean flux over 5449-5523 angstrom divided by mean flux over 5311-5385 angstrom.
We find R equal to 0.99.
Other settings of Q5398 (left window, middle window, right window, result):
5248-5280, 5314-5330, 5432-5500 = 0.1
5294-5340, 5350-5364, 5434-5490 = -0.4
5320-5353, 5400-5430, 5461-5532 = 0.4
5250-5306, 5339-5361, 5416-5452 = -0.5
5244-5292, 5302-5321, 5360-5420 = -0.7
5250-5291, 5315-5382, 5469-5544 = -0.5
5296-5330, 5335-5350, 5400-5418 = 0.0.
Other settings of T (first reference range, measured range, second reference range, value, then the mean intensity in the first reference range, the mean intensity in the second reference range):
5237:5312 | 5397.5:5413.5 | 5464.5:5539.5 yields 0.03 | 47.4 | 46.7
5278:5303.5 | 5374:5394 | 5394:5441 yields -0.05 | 47.1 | 46.3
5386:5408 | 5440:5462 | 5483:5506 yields 0.01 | 47.1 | 47.1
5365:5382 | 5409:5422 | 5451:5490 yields 0.02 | 47.1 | 46.7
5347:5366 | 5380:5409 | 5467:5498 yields 0.01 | 48.2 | 47.4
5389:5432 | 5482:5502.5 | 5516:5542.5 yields -0.02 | 46.4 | 46.2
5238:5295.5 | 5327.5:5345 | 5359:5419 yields 0.02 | 47.2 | 47.2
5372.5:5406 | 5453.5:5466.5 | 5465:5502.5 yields 0.03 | 47.7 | 47.4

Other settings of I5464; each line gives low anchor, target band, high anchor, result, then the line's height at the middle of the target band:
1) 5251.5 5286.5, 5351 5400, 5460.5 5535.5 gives -1.32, 46.7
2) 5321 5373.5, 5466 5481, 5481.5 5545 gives -0.40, 46.6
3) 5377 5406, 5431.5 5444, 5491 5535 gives -0.01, 47.2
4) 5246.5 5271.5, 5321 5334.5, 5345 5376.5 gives 0.42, 47.2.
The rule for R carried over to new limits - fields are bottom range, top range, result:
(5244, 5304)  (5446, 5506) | 1.00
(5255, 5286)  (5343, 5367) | 1.03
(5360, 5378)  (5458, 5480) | 1.00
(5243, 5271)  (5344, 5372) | 1.02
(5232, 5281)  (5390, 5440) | 0.98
